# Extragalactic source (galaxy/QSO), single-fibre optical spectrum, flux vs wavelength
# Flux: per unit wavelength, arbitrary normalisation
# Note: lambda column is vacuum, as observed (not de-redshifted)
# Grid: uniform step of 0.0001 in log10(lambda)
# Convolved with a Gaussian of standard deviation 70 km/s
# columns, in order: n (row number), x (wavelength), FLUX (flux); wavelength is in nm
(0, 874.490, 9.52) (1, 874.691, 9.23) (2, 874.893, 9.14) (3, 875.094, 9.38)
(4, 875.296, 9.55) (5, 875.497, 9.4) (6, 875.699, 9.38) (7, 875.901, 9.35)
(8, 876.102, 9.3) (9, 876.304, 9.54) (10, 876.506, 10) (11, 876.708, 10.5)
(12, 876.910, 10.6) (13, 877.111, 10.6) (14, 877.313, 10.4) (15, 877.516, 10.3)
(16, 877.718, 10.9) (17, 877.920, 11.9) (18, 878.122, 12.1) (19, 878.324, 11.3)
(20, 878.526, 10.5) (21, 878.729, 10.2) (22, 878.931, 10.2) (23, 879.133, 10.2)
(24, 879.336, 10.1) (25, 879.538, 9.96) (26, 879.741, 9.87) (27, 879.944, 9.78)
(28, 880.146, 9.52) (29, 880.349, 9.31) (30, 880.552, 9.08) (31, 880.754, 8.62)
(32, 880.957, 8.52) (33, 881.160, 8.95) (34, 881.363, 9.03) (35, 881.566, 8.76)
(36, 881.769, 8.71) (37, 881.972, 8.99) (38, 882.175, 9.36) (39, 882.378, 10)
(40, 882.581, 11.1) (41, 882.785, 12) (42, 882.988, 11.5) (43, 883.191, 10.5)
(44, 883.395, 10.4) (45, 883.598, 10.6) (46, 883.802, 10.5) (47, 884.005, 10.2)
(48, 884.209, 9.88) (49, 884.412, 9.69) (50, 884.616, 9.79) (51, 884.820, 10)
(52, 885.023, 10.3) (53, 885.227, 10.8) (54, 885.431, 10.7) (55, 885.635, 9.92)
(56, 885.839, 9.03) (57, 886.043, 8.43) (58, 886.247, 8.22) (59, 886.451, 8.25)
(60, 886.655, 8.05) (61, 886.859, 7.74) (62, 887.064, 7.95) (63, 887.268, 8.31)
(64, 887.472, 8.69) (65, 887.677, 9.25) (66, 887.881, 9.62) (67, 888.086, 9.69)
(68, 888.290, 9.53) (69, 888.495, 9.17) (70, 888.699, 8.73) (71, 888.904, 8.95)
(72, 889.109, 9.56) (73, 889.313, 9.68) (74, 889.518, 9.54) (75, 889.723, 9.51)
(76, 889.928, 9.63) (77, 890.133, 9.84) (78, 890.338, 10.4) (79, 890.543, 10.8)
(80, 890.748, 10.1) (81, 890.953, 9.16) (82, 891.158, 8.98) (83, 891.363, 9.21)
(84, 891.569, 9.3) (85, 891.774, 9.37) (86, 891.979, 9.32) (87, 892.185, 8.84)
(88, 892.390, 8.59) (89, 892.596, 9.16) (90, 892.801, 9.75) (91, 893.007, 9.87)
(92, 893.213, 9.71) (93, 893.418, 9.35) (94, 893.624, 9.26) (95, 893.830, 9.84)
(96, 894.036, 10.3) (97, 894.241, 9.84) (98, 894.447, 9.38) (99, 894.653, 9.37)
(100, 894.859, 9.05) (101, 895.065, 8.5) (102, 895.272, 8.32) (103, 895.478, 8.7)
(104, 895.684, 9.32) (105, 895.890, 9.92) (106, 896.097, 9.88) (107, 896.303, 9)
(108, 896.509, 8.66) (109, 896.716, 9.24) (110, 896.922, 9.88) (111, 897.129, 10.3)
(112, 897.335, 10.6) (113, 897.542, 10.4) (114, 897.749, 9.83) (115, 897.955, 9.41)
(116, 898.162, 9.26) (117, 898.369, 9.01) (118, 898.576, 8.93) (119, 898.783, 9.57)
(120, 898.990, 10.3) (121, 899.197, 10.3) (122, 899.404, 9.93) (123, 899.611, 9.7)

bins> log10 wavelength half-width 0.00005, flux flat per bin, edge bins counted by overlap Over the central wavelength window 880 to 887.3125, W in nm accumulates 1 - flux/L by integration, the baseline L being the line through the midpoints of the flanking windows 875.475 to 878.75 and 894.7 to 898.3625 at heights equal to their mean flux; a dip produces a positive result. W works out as 0.39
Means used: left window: 10.4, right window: 9.42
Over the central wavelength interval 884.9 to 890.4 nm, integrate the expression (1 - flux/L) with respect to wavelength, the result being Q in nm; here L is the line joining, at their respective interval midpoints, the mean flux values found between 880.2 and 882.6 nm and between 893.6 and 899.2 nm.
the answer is 0.035 nm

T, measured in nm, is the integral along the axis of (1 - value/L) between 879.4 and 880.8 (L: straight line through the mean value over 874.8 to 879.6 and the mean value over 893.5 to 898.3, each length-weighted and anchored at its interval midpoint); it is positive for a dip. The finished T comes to 0.08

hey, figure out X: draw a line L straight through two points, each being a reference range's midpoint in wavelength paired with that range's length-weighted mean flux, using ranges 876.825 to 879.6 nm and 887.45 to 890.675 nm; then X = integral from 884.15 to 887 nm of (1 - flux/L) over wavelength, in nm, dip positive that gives 0.18 nm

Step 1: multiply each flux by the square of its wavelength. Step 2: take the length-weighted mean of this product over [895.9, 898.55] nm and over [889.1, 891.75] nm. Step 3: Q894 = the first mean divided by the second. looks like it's 1.01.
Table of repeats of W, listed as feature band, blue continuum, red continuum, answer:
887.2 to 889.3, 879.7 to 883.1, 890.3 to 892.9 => 0.067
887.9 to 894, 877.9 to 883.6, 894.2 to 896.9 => -0.038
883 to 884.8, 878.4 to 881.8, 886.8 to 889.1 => -0.199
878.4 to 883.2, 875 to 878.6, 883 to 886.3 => 0.171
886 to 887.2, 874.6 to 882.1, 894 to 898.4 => 0.193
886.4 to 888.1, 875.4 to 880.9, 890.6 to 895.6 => 0.185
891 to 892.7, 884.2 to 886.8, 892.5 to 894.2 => 0.092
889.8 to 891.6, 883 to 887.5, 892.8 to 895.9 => -0.057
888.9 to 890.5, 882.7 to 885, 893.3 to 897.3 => 0.030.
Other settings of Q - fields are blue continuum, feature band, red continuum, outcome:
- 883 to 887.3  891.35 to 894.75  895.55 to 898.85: 0.041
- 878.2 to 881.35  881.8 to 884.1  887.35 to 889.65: -0.201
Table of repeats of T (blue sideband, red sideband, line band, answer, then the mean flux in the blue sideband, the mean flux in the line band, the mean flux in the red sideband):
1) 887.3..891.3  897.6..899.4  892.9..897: 0.09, 9.49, 9.37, 9.62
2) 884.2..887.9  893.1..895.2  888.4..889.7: 0.00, 9.16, 9.29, 9.44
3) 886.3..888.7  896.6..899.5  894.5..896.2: 0.07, 8.74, 9.14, 9.78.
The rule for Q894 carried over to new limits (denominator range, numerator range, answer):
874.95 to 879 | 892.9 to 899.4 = 0.97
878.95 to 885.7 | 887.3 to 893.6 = 0.97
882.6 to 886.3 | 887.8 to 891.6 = 0.95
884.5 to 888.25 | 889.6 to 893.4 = 1.05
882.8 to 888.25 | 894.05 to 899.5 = 1.02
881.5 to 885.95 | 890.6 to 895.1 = 0.95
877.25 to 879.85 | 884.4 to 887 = 0.89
